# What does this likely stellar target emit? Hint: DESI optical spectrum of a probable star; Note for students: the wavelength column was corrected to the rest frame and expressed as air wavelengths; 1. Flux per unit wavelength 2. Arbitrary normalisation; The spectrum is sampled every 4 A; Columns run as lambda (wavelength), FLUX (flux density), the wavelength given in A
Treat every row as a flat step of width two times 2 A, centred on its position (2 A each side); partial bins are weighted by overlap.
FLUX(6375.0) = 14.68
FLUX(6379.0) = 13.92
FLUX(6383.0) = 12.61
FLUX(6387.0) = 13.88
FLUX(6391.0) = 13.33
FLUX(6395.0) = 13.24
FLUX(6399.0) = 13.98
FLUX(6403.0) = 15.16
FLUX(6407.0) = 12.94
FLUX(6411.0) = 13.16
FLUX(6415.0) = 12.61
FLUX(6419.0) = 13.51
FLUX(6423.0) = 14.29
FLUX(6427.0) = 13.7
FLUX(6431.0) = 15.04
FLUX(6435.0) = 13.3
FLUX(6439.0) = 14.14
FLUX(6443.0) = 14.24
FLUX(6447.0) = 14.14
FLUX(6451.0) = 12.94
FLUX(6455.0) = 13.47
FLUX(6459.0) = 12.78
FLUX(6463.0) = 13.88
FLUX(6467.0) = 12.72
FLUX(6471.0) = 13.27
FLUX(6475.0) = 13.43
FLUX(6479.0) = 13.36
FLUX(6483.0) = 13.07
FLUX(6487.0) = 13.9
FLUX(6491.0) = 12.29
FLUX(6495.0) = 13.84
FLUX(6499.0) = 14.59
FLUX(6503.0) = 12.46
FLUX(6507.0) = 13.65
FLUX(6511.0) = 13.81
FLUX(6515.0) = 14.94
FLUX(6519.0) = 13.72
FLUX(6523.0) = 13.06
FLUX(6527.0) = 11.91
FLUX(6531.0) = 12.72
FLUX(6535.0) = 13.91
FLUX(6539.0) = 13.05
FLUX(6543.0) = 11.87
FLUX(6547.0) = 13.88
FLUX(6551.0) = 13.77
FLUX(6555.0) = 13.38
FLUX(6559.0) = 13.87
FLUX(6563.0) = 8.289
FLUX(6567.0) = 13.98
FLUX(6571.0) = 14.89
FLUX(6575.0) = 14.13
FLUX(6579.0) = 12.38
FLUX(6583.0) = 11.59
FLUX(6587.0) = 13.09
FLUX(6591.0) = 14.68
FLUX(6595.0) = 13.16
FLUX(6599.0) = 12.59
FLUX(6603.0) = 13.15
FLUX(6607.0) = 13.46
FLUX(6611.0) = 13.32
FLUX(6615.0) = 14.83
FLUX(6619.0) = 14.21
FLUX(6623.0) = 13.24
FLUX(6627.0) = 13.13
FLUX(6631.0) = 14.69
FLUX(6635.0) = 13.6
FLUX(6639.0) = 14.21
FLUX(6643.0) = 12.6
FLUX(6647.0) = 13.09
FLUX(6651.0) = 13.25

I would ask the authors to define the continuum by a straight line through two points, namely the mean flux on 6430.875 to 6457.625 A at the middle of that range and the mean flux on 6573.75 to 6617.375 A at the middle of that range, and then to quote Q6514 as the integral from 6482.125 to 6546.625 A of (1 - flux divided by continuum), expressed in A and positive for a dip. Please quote 1.2 A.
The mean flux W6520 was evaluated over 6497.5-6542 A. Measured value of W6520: 13.4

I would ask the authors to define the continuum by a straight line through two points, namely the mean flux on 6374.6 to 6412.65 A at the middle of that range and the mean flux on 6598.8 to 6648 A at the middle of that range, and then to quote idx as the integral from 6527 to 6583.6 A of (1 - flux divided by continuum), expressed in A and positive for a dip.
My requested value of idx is 2.6 A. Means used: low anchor 13.7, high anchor 13.6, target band 13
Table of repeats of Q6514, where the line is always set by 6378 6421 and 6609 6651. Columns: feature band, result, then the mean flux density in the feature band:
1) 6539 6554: 0.5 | 13.2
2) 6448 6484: 0.8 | 13.2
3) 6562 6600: 1.7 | 13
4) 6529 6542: 0.4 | 13.1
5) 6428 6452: -0.9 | 14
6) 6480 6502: 0.1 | 13.5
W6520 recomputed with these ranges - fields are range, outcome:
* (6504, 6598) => 13.2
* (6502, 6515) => 13.6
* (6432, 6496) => 13.4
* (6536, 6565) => 12.6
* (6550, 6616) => 13.2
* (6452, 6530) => 13.4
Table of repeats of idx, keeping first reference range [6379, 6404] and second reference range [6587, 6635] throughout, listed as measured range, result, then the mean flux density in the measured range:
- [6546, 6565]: 1.5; 12.6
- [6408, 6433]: -0.1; 13.7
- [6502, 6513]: 0.2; 13.4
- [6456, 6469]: 0.5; 13.2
